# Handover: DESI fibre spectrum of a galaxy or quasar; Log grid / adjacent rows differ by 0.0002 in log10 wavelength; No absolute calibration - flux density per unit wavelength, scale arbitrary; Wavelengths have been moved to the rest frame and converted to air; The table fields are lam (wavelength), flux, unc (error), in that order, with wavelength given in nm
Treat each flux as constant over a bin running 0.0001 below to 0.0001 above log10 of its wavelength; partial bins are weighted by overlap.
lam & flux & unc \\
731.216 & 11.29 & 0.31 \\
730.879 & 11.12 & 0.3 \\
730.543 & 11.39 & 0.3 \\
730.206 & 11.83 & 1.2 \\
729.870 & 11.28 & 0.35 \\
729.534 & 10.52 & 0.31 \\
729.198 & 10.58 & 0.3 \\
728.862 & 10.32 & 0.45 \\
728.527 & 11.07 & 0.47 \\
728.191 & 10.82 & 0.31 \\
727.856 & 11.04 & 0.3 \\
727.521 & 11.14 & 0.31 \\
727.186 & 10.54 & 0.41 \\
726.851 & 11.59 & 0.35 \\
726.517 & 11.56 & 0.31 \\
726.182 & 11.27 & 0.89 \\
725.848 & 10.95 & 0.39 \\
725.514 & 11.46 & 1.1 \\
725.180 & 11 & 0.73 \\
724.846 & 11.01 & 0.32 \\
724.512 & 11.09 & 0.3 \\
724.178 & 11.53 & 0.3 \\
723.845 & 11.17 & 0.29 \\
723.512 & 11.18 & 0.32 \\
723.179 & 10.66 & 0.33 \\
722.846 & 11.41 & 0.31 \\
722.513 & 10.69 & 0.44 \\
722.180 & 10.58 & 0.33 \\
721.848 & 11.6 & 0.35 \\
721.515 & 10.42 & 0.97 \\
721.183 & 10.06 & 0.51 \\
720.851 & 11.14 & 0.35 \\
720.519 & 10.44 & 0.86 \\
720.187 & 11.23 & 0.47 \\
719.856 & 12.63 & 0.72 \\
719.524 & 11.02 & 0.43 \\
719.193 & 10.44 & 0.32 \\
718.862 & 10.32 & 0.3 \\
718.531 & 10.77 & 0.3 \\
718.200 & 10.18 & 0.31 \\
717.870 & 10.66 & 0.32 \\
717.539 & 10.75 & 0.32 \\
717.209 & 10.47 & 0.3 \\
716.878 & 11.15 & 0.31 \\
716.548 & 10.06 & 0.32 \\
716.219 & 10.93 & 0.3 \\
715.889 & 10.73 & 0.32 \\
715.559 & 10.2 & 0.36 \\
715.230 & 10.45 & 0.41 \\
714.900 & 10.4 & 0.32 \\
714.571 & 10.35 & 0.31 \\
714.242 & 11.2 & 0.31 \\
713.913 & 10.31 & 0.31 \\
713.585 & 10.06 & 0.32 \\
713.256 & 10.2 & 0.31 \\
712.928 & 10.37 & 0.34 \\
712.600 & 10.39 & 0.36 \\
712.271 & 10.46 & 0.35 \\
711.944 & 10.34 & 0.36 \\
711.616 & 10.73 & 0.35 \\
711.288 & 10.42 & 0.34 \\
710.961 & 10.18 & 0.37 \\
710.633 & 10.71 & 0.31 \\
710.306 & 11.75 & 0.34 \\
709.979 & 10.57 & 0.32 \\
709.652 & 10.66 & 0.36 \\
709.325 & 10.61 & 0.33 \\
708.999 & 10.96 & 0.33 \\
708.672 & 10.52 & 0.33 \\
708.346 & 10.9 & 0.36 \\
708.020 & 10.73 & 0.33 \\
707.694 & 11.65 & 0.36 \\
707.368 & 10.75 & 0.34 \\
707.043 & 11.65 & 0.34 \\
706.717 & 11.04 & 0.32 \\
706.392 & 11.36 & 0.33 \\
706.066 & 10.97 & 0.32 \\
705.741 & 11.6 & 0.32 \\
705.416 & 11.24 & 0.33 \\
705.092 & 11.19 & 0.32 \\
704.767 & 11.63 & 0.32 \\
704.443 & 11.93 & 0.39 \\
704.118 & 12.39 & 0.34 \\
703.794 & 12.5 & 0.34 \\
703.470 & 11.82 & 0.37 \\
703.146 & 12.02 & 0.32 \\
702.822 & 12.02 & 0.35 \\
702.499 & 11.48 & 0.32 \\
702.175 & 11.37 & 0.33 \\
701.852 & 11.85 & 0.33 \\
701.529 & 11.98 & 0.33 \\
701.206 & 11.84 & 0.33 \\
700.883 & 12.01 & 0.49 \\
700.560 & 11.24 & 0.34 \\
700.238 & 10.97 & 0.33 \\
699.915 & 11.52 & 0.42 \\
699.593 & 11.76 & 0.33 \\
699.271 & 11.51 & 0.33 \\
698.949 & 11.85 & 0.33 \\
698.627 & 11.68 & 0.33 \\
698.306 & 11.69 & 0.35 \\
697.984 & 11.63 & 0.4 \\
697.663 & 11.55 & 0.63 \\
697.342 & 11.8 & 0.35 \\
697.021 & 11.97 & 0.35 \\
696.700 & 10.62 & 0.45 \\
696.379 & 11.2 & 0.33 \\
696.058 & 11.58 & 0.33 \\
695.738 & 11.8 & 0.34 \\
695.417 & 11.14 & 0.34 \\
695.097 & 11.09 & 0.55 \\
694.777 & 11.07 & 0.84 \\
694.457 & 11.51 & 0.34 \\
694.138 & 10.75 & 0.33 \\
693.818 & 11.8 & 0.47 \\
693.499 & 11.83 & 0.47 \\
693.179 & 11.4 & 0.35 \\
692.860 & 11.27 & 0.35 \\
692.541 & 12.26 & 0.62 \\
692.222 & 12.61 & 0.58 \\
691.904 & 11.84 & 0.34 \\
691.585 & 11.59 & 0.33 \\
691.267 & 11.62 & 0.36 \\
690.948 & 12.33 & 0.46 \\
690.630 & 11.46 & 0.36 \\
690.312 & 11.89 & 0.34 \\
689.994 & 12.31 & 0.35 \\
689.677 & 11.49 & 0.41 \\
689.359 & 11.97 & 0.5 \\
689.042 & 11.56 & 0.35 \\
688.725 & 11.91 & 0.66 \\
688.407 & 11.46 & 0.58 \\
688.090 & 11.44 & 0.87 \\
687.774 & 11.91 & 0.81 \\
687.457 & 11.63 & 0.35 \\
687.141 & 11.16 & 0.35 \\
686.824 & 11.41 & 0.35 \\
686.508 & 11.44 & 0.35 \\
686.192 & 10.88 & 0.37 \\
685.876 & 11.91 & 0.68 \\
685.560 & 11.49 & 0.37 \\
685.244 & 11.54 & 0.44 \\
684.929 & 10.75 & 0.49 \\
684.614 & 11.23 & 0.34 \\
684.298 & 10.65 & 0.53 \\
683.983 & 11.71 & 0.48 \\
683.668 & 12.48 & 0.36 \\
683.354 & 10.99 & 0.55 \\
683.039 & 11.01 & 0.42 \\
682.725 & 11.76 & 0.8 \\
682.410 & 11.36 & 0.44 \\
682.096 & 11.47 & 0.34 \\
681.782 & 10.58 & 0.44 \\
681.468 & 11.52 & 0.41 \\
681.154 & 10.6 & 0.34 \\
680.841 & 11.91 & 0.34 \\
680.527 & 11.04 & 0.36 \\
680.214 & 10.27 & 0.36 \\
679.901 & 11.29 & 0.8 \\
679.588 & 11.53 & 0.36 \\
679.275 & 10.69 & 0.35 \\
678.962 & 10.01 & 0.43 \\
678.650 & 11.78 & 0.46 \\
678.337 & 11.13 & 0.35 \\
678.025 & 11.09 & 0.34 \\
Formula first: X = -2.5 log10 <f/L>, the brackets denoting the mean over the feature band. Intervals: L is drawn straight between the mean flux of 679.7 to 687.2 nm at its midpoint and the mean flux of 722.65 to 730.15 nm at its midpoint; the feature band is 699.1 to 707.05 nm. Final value -0.04 mag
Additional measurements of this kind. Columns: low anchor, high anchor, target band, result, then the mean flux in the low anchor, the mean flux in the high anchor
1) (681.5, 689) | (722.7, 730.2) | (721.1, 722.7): 0.040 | 11.4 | 11.1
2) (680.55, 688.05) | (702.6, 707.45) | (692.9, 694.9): 0.008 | 11.4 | 11.6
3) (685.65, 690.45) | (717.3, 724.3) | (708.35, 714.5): 0.052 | 11.6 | 10.9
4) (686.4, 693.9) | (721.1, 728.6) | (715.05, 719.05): 0.065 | 11.7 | 11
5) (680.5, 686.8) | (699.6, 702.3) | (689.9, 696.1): -0.016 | 11.3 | 11.6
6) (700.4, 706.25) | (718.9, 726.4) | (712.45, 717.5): 0.081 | 11.7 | 11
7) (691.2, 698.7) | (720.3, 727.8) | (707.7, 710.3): 0.046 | 11.6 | 11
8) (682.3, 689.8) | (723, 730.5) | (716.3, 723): 0.034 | 11.5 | 11.1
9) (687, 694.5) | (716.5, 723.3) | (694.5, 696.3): 0.022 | 11.7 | 10.8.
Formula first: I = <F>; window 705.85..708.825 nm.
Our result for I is 11.1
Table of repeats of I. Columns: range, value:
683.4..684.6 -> 11.5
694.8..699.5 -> 11.5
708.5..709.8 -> 10.7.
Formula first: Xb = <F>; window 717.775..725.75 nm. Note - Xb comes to 10.9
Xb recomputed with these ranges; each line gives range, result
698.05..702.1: 11.7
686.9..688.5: 11.5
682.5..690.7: 11.5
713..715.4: 10.4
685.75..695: 11.6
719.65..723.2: 11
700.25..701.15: 11.5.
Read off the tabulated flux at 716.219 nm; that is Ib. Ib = 10.93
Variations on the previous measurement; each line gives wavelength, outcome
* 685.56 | 11.49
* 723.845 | 11.17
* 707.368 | 10.75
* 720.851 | 11.14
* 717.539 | 10.75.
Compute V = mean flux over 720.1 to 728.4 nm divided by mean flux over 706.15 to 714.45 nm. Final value 1.03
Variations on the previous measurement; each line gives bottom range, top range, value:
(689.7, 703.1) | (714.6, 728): 0.94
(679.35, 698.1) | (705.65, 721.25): 0.94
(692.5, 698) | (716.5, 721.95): 0.94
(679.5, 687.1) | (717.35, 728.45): 0.97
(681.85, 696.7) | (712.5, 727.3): 0.94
